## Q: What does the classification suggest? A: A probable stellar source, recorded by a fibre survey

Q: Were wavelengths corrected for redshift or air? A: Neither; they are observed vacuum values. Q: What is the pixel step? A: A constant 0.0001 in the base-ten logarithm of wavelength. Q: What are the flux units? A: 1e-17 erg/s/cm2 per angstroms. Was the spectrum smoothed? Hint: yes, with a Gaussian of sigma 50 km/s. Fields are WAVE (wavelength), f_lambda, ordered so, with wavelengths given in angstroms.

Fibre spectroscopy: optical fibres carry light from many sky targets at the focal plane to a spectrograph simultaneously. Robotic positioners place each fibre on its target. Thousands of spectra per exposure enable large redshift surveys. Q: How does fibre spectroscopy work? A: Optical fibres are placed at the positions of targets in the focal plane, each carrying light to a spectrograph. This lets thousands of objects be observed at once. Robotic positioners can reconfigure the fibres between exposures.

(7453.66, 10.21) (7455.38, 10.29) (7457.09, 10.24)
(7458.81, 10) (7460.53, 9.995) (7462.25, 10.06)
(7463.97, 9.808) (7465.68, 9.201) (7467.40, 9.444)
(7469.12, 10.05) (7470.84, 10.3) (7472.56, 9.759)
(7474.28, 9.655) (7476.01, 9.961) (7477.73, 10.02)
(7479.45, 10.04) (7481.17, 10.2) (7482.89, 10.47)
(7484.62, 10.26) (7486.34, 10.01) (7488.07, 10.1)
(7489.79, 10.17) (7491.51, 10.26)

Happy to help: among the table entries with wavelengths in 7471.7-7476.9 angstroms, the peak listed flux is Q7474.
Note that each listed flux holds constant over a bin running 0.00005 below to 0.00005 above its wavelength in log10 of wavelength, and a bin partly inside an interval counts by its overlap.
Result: 9.961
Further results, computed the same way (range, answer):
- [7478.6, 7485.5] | 10.47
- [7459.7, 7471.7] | 10.3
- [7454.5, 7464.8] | 10.29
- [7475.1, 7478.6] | 10.02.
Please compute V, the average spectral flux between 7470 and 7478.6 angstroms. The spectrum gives 9.93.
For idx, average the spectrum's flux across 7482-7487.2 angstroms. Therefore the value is 10.2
